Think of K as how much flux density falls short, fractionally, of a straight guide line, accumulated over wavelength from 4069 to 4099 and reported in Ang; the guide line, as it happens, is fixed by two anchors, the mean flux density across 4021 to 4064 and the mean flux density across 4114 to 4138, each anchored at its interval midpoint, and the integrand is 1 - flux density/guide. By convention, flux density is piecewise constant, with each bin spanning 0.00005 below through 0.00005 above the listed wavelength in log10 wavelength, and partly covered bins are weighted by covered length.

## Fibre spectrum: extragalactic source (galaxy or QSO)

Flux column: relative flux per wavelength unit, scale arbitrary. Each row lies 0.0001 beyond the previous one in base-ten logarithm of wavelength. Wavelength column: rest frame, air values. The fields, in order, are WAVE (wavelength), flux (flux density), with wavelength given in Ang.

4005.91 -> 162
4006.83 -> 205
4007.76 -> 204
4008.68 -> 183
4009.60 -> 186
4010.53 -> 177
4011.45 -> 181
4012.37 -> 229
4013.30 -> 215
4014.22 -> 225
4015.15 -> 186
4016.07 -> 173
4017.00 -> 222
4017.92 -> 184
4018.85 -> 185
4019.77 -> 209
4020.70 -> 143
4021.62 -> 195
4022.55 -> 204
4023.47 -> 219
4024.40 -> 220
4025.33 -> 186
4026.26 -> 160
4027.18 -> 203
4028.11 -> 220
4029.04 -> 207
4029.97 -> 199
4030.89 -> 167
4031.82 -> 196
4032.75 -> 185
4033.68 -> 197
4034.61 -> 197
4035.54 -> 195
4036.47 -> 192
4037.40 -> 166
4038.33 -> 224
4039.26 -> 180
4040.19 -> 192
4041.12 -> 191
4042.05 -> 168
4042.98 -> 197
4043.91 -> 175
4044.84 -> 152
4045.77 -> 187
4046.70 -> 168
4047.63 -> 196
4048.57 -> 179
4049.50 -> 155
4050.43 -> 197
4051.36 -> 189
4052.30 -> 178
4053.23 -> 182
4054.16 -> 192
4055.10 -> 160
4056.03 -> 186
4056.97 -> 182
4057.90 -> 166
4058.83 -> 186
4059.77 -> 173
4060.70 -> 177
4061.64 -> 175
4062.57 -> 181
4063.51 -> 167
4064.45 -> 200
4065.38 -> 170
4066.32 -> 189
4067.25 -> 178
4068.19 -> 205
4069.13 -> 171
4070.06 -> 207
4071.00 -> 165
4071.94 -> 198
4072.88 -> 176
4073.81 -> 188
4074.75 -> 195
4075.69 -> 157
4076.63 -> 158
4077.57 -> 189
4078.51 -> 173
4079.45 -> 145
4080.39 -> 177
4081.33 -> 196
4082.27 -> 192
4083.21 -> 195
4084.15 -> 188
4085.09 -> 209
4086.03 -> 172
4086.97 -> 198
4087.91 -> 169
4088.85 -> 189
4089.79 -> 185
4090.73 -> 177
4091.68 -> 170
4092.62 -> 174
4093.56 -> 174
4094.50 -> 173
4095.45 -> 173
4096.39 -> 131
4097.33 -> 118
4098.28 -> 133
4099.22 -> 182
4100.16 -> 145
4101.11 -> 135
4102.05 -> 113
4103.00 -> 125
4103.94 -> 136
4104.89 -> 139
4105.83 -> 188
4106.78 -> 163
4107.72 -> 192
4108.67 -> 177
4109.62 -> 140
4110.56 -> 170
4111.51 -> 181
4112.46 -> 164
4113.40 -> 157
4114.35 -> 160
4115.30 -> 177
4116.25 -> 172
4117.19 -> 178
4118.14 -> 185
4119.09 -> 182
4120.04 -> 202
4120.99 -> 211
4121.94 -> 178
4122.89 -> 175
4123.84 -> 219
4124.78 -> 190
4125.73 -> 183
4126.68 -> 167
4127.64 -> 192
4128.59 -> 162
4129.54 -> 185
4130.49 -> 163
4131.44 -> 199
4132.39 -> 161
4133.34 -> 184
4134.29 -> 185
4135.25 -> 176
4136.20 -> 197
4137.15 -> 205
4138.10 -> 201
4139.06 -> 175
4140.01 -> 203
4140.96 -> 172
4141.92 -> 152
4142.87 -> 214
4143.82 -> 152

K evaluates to 1.53 Ang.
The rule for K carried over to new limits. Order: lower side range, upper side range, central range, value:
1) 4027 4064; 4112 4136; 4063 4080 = 0.3 Ang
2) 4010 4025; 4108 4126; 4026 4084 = 2.2 Ang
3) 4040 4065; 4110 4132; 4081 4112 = 2.3 Ang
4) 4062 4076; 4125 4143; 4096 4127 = 2.9 Ang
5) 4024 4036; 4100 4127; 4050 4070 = 0.4 Ang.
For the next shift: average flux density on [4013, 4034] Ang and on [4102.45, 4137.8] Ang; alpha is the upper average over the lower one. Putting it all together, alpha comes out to 0.90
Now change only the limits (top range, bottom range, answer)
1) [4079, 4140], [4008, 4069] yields 0.93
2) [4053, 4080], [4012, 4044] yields 0.92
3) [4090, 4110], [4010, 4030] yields 0.79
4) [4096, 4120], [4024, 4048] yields 0.84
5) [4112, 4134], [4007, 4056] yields 0.95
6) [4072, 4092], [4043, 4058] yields 1.01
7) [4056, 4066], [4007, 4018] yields 0.90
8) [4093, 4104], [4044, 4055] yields 0.81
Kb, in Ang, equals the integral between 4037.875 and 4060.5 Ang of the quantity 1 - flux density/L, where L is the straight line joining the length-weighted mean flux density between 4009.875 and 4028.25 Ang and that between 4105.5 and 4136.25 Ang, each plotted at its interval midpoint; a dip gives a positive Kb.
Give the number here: 1.2 Ang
